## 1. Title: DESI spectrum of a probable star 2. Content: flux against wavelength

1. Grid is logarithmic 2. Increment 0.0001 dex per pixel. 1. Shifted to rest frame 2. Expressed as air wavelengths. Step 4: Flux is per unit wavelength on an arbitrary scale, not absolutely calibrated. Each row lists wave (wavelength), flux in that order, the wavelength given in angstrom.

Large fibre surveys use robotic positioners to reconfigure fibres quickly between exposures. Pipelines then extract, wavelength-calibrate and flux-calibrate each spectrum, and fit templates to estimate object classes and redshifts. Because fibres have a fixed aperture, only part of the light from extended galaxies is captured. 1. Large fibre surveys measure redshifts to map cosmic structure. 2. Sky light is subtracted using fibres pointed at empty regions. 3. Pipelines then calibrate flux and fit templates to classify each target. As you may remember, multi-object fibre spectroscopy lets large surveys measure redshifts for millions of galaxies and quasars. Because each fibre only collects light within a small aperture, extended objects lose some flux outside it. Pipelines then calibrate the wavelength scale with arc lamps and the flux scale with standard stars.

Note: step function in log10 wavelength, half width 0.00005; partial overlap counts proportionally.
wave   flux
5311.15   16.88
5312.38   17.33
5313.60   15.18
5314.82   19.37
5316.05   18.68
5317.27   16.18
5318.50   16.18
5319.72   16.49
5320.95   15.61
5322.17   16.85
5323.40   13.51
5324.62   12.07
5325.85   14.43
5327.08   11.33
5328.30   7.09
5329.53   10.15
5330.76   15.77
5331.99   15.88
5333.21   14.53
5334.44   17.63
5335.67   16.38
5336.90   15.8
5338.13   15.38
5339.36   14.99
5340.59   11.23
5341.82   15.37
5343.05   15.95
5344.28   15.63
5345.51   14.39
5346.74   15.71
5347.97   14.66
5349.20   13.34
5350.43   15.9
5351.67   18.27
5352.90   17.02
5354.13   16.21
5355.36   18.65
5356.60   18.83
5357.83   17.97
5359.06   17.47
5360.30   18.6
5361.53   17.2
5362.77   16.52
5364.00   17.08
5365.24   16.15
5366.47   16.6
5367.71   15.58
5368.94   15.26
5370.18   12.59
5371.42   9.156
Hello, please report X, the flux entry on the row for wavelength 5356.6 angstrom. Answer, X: 18.83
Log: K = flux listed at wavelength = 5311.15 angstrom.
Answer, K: 16.88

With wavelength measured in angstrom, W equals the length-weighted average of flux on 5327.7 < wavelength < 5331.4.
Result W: 11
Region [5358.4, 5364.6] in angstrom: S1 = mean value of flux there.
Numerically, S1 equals 17.4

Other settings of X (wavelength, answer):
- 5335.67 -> 16.38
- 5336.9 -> 15.8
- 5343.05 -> 15.95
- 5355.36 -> 18.65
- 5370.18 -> 12.59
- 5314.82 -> 19.37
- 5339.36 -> 14.99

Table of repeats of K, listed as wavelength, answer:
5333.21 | 14.53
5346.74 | 15.71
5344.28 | 15.63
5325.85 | 14.43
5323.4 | 13.51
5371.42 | 9.156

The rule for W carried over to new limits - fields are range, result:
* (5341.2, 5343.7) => 15.7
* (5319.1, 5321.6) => 16.1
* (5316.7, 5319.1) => 16.1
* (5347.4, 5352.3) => 15.5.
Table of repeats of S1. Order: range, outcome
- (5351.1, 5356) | 17.5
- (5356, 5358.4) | 18.4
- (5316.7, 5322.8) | 16.2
